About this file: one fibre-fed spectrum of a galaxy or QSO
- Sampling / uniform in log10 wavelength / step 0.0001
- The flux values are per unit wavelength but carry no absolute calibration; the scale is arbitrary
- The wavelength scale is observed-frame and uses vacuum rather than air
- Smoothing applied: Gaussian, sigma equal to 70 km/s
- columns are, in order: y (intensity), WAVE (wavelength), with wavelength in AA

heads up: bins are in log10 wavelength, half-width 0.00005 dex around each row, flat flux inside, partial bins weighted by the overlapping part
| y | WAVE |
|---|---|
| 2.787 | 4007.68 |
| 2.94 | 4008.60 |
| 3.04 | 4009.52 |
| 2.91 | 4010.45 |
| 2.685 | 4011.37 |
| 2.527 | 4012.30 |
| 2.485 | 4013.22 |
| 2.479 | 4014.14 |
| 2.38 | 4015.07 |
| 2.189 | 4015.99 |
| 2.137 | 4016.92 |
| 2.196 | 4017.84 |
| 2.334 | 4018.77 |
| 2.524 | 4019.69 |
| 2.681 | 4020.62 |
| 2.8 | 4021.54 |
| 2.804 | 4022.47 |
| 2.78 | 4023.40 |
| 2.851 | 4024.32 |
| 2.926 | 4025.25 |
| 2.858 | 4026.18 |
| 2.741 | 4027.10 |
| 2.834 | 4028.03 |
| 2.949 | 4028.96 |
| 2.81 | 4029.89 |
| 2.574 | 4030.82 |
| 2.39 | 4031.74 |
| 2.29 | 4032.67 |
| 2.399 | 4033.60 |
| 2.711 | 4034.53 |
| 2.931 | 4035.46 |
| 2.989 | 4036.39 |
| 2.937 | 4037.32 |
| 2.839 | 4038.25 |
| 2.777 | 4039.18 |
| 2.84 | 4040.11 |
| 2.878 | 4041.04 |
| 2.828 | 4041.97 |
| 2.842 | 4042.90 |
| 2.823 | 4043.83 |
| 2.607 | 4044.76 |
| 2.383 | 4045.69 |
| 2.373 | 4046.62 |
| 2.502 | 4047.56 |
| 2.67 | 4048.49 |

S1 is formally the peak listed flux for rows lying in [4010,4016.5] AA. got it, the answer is 2.91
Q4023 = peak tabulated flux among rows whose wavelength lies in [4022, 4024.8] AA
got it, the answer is 2.851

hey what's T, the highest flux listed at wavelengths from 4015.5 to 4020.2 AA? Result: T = 2.524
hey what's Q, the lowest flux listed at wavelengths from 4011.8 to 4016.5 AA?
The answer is 2.189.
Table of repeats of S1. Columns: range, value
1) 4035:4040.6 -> 2.989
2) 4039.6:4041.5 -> 2.878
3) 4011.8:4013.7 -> 2.527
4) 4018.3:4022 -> 2.8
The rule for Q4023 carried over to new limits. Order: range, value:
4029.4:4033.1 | 2.81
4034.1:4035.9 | 2.931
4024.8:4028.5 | 2.926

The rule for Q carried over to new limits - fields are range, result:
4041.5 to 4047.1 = 2.373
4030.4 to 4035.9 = 2.29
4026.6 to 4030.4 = 2.741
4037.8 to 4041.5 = 2.777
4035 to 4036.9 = 2.931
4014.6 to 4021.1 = 2.137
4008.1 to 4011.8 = 2.685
